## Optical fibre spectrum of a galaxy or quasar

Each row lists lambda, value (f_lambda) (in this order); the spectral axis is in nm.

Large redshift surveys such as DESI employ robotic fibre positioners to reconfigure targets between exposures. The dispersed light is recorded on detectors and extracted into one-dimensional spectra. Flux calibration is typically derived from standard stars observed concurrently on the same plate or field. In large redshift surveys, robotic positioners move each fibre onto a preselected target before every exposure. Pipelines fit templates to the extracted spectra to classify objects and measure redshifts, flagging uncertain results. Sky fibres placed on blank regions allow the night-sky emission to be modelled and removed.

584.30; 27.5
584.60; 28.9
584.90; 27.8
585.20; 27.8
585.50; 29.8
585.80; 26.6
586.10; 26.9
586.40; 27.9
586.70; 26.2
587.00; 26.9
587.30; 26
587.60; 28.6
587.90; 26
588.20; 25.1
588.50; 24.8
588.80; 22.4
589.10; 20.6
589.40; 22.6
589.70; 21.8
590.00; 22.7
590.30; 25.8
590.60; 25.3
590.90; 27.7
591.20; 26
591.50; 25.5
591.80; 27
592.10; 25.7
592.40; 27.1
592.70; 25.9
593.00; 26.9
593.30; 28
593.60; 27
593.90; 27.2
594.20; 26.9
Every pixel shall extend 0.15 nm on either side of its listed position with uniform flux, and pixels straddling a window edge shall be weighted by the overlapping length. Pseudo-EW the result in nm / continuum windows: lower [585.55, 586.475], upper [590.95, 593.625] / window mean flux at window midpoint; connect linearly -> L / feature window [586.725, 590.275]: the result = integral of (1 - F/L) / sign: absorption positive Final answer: 0.34 nm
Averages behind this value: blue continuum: 27.4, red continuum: 26.6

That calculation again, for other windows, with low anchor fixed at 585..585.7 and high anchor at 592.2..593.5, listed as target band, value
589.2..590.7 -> 0.222 nm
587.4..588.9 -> 0.132 nm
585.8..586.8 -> 0.049 nm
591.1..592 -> 0.035 nm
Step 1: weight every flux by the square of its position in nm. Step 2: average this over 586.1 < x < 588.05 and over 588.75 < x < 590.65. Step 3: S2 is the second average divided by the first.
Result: 0.86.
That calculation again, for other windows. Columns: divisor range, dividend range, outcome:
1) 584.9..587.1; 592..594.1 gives 1.00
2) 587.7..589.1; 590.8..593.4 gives 1.11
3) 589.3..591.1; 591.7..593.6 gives 1.11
